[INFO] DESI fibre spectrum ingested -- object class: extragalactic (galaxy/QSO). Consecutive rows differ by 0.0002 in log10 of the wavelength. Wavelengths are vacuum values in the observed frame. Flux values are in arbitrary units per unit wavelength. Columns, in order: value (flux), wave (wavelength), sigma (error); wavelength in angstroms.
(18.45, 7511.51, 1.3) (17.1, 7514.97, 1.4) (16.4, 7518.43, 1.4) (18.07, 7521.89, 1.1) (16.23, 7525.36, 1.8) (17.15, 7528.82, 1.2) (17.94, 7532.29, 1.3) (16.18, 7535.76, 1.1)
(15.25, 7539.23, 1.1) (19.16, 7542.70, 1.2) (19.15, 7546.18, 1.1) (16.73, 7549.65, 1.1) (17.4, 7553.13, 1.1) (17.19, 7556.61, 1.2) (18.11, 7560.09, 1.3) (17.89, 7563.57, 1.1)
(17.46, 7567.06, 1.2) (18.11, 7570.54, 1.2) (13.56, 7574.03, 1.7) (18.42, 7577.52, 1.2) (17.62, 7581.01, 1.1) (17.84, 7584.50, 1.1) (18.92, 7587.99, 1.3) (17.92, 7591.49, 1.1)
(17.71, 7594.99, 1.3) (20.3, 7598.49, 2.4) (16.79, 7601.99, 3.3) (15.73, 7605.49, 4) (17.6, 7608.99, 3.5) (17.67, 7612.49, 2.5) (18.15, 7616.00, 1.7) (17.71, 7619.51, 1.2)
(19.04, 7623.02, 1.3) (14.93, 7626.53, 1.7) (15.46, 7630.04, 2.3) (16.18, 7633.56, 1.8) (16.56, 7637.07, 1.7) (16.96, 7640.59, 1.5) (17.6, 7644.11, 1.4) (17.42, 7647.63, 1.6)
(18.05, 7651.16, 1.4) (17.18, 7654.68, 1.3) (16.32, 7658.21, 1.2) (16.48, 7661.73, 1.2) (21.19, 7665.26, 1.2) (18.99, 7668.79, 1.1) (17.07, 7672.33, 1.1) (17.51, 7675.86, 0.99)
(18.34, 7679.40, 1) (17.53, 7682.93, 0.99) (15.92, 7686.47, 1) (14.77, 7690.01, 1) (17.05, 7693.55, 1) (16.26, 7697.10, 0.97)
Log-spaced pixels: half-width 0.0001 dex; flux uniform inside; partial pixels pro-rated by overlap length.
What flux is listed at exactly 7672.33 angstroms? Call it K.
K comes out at 17.07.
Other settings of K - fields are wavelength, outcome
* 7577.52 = 18.42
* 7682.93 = 17.53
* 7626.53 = 14.93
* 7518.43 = 16.4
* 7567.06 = 17.46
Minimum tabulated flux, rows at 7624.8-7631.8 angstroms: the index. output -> 14.93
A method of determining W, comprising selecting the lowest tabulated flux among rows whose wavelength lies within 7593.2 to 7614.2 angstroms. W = 15.73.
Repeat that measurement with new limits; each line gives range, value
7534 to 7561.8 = 15.25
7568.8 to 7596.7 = 13.56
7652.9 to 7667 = 16.32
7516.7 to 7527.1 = 16.23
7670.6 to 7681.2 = 17.07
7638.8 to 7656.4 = 16.96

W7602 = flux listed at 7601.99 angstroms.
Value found 16.79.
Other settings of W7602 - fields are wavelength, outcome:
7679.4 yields 18.34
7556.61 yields 17.19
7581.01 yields 17.62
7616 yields 18.15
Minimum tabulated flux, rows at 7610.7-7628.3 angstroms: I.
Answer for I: 14.93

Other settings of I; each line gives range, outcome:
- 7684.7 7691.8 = 14.77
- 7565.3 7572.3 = 17.46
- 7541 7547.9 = 19.15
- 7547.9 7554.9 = 16.73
